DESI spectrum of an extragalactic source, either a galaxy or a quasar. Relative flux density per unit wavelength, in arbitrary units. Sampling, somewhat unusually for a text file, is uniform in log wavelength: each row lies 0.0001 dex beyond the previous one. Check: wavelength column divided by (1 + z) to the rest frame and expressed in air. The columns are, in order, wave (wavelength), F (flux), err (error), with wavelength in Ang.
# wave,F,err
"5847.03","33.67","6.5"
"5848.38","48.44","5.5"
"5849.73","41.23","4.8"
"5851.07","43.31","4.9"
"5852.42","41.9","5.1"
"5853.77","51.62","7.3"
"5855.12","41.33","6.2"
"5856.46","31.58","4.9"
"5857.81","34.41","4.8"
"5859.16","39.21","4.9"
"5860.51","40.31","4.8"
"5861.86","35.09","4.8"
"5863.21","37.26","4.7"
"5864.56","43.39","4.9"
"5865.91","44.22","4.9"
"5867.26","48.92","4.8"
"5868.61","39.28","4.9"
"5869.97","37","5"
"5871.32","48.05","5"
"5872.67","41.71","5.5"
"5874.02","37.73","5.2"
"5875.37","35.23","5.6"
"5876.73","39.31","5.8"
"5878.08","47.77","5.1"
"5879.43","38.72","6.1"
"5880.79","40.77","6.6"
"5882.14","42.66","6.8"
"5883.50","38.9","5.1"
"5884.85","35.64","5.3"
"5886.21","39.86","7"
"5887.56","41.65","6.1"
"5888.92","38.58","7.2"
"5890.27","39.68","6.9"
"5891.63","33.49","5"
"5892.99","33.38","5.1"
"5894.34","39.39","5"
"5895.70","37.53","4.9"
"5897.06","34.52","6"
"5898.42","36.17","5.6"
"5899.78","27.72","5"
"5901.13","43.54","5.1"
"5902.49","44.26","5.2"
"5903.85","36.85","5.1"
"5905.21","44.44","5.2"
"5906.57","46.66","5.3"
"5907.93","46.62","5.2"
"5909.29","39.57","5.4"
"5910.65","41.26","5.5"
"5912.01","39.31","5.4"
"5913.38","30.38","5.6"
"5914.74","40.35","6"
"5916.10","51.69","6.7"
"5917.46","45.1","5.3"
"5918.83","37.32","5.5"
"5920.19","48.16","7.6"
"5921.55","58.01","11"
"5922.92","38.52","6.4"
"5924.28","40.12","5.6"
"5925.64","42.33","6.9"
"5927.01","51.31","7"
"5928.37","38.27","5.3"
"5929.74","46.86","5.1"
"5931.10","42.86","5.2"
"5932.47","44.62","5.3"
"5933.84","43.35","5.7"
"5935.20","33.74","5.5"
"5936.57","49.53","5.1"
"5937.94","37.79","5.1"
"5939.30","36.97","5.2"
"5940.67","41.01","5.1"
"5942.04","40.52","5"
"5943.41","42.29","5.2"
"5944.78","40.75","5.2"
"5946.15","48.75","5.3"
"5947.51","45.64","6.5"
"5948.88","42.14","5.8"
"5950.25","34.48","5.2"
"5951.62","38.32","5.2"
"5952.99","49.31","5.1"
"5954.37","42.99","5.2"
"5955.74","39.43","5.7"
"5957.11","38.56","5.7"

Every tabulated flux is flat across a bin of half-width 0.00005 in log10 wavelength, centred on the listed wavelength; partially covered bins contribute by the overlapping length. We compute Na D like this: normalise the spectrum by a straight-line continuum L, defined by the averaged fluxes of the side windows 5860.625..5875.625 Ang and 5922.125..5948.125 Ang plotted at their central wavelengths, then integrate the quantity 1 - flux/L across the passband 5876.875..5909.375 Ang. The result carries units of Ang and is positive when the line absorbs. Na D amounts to 1.5 Ang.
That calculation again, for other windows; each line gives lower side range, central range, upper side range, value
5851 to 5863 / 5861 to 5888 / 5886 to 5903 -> -1.4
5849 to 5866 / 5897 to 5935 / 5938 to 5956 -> -0.9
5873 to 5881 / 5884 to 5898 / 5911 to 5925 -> 1.2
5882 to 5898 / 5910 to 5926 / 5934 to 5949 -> -1.1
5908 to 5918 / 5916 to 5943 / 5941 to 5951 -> -1.0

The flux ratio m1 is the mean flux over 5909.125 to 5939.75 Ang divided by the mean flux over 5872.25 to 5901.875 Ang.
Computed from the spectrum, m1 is 1.1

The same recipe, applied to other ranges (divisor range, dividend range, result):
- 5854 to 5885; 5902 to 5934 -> 1.08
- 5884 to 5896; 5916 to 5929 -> 1.19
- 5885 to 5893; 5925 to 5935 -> 1.15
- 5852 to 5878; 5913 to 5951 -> 1.05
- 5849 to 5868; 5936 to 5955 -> 1.03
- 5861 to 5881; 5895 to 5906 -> 0.93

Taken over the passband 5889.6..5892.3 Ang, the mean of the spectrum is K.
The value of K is 36.5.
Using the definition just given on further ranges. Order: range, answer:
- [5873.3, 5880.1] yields 39.8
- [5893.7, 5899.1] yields 36.8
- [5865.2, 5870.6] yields 42.4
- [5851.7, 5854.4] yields 46.5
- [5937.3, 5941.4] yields 38.6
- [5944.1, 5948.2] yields 45.1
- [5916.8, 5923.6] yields 45.4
